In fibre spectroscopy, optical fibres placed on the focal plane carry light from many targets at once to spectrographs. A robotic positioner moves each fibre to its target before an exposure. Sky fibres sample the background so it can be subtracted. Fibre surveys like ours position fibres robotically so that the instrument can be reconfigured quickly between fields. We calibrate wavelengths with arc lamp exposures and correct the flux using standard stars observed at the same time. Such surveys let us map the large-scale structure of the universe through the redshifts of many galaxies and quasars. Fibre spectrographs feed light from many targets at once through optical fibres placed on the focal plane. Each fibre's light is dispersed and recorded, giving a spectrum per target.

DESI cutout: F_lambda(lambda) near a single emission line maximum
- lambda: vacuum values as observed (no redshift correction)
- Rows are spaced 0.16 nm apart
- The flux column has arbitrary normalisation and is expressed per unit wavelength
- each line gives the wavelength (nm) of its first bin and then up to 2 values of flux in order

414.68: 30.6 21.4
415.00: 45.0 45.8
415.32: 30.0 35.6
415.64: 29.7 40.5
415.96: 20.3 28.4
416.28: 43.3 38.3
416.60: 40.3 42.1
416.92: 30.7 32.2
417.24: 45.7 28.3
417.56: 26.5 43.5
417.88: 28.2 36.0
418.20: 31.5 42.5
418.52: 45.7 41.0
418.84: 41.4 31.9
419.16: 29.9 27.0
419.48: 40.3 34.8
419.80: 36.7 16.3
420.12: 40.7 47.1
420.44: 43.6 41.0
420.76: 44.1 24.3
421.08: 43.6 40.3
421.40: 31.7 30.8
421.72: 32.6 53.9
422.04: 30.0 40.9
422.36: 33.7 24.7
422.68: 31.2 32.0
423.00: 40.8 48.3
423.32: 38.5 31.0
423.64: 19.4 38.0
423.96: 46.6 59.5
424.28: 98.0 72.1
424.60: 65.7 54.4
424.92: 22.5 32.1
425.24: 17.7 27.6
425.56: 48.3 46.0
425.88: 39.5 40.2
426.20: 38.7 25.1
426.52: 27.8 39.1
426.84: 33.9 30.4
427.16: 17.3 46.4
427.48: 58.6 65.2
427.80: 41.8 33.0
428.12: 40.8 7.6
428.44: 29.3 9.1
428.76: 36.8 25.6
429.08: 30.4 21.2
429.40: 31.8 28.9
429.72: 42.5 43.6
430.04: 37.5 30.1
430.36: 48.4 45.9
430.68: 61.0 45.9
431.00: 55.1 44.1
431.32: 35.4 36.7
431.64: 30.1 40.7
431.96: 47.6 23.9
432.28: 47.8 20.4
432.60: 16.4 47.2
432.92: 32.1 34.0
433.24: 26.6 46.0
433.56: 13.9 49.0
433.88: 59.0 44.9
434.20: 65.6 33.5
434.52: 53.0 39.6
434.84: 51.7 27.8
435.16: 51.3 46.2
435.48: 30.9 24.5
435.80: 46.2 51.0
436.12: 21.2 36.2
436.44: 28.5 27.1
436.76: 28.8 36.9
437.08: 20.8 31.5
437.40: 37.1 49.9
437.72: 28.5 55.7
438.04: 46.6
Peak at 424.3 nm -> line [O II] 3727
